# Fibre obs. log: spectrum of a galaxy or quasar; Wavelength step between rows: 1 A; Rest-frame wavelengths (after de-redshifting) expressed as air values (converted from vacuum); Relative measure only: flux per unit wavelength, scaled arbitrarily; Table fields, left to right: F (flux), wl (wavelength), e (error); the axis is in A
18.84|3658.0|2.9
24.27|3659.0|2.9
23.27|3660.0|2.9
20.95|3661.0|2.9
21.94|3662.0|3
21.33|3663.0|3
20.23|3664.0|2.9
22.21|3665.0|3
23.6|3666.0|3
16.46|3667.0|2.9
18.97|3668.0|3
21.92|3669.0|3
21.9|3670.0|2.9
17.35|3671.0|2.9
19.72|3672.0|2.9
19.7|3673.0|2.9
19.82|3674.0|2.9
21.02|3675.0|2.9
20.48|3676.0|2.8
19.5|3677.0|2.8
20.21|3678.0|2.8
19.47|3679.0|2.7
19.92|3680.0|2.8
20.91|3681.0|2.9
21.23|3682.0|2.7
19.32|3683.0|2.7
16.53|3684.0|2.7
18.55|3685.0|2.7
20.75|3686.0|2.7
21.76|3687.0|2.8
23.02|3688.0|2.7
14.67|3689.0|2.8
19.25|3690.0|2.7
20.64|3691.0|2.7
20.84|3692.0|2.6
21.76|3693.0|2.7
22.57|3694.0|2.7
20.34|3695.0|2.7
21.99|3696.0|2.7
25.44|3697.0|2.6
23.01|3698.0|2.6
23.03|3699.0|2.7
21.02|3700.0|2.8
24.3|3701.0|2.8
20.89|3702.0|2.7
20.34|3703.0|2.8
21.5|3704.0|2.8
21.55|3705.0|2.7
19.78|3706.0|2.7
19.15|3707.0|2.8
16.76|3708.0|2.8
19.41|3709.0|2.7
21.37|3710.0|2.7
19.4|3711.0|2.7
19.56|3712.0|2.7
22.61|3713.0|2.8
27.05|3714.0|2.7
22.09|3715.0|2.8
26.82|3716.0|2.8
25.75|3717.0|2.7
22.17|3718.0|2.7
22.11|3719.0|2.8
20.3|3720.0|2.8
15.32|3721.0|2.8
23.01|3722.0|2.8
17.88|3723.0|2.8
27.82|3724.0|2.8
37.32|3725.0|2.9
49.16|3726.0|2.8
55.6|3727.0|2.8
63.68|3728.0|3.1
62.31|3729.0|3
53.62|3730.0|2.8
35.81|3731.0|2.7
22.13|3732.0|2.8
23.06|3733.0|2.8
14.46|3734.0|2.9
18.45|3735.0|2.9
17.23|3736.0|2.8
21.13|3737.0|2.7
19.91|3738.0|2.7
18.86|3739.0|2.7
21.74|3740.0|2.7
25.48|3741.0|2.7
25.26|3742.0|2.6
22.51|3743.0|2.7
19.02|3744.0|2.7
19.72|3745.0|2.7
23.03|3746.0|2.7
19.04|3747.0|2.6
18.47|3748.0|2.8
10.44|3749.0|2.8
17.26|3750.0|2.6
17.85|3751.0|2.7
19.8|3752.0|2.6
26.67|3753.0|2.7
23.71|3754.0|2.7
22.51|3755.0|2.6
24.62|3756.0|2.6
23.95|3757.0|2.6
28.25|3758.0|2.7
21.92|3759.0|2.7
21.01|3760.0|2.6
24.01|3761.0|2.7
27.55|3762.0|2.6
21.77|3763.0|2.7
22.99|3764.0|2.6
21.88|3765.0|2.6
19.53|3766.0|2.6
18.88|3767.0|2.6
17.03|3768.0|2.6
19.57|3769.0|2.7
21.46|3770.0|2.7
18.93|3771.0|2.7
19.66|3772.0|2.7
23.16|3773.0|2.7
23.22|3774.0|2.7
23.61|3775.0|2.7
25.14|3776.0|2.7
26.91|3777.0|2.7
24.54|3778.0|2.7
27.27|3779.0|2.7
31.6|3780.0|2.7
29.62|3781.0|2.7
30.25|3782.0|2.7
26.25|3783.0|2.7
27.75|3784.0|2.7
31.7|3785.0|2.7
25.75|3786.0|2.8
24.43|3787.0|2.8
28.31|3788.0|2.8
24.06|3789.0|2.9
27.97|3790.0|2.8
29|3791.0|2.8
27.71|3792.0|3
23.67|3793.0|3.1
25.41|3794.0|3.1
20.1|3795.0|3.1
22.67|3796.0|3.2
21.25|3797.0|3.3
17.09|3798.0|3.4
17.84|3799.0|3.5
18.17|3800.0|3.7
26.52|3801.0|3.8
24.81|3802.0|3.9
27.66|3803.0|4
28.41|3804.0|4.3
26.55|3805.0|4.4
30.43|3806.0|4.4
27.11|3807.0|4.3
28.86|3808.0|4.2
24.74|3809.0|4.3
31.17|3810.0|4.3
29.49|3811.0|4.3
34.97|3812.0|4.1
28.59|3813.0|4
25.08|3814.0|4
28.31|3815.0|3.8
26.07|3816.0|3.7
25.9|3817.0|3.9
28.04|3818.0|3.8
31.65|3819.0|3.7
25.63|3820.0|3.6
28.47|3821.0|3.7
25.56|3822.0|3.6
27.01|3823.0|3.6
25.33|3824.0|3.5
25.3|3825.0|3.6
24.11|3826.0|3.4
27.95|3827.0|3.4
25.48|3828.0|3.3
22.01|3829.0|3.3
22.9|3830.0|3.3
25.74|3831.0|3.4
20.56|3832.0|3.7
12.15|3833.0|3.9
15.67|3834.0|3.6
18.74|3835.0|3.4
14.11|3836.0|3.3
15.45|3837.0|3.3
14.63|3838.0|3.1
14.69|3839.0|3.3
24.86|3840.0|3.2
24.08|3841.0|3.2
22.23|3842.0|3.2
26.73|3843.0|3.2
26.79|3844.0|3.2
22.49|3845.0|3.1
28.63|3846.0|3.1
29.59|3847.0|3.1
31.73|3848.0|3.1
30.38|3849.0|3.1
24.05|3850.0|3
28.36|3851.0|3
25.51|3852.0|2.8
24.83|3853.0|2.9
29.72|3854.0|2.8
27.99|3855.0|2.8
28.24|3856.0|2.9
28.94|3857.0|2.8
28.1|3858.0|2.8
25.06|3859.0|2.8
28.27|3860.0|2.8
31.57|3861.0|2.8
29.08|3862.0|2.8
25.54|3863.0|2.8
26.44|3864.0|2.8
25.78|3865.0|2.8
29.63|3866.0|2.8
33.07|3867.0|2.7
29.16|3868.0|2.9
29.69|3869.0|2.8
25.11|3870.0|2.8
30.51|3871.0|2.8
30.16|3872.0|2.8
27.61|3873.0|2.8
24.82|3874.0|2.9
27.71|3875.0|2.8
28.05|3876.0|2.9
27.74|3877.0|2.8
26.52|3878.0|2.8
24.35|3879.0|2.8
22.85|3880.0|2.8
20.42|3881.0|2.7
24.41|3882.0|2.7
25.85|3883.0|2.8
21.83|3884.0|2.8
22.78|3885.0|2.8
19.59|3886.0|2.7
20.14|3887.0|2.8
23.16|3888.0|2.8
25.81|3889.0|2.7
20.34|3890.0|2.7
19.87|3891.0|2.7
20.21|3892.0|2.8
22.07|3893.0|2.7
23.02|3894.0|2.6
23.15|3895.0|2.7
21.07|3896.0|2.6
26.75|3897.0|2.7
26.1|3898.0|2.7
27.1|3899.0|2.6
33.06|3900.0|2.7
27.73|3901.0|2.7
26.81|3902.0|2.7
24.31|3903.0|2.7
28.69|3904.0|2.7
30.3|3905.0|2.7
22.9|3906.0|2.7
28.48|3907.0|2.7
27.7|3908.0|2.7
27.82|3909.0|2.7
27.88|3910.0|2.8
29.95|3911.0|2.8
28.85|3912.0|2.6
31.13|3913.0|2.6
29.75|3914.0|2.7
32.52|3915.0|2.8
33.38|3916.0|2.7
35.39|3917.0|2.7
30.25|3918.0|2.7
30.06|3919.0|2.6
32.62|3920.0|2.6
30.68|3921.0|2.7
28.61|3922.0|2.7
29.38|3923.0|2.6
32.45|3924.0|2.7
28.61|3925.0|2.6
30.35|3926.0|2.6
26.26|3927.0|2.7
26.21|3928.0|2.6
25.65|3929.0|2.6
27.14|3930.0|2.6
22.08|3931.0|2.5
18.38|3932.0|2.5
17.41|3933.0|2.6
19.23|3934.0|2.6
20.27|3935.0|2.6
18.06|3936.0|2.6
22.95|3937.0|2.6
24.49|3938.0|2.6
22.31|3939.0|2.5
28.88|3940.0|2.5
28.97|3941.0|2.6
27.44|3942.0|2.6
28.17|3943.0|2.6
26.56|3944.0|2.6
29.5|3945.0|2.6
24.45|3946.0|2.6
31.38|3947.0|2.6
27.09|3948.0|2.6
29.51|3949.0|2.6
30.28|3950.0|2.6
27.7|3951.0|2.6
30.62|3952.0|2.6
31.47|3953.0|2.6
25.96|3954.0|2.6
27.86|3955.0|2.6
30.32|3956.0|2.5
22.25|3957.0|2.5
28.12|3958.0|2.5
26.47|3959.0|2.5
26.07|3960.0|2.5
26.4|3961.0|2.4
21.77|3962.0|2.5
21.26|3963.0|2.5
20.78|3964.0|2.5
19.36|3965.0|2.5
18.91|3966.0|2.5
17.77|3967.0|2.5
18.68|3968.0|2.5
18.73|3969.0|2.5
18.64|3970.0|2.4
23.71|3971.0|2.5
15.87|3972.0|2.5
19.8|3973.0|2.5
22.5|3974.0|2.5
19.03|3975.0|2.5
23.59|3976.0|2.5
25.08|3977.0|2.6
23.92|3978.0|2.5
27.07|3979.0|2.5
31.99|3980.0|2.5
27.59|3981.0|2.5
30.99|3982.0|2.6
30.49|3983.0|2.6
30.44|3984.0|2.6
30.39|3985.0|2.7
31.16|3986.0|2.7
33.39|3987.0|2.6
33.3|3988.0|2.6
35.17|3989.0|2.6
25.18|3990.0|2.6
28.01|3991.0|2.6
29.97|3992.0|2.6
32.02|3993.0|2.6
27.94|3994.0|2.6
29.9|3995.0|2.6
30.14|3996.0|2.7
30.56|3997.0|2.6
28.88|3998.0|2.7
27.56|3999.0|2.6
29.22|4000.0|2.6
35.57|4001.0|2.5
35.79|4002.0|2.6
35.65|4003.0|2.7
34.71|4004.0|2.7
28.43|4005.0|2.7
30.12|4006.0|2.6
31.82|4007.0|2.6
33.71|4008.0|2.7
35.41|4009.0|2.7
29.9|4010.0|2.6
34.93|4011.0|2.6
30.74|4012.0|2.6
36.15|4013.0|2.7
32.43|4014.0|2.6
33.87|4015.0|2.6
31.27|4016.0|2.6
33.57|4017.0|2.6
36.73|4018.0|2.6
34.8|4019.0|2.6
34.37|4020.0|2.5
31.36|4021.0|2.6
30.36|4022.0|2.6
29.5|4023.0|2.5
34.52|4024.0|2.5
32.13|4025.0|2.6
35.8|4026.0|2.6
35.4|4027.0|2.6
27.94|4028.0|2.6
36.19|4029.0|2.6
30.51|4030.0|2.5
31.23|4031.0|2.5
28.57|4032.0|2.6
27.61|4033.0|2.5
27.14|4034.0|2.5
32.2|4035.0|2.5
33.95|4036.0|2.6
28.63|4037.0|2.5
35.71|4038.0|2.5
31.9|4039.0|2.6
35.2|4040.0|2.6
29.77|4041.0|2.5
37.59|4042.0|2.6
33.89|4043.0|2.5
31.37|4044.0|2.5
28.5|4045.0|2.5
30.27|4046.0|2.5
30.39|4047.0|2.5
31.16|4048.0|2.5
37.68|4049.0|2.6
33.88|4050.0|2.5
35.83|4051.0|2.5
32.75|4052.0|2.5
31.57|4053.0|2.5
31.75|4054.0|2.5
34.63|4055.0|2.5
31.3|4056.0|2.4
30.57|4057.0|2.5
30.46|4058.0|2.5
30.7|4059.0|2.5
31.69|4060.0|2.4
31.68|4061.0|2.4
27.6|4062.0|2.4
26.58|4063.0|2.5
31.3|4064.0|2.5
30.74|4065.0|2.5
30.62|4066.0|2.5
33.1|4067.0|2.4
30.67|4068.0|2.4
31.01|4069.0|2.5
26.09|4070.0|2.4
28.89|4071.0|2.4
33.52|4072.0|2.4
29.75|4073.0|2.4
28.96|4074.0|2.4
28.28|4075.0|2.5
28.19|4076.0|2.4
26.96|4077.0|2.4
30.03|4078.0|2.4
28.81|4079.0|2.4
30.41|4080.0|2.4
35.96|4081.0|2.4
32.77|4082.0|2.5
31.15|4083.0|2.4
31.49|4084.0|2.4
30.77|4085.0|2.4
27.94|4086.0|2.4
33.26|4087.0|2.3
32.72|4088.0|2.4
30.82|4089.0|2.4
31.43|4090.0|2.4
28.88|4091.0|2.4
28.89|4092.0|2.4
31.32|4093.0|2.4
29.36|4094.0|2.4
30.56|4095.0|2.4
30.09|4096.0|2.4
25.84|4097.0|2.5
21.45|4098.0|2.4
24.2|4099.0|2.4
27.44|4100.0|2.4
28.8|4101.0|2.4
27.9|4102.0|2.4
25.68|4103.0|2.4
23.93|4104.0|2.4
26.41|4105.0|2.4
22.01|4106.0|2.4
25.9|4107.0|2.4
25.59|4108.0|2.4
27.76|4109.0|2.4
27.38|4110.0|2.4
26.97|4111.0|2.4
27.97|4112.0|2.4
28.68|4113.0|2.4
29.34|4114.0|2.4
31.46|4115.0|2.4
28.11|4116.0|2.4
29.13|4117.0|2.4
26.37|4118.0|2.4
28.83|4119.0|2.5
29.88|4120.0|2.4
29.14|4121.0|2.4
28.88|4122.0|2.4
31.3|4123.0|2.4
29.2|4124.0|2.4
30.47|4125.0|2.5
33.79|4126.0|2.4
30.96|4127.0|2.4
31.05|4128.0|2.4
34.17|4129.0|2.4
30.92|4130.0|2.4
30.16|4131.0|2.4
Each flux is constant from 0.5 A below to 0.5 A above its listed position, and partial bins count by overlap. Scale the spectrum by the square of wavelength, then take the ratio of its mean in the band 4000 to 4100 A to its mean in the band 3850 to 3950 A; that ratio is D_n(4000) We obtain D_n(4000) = 1.27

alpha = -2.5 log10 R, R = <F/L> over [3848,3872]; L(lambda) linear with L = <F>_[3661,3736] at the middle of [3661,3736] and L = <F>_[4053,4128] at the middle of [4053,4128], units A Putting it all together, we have -0.086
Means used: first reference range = 23.7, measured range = 28.2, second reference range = 29.4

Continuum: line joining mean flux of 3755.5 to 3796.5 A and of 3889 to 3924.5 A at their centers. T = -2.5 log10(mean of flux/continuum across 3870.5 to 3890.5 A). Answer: 0.10 mag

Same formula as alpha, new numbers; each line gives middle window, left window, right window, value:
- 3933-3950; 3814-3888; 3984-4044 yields 0.143 mag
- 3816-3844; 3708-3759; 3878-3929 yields 0.141 mag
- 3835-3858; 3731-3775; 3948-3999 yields -0.054 mag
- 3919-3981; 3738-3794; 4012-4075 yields 0.154 mag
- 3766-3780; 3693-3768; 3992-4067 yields 0.129 mag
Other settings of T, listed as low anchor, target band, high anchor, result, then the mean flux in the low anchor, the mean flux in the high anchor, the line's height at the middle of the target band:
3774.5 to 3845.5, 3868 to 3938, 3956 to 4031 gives 0.03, 24.9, 28.9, 26.9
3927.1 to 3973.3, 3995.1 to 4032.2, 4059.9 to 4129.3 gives -0.22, 24.3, 29.2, 26.5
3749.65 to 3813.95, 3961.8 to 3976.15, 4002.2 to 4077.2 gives 0.44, 24.6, 31.8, 29.8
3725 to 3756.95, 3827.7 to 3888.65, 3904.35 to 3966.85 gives 0.08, 27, 26.8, 26.9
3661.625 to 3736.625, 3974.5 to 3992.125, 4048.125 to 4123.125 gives -0.03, 23.6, 29.6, 28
